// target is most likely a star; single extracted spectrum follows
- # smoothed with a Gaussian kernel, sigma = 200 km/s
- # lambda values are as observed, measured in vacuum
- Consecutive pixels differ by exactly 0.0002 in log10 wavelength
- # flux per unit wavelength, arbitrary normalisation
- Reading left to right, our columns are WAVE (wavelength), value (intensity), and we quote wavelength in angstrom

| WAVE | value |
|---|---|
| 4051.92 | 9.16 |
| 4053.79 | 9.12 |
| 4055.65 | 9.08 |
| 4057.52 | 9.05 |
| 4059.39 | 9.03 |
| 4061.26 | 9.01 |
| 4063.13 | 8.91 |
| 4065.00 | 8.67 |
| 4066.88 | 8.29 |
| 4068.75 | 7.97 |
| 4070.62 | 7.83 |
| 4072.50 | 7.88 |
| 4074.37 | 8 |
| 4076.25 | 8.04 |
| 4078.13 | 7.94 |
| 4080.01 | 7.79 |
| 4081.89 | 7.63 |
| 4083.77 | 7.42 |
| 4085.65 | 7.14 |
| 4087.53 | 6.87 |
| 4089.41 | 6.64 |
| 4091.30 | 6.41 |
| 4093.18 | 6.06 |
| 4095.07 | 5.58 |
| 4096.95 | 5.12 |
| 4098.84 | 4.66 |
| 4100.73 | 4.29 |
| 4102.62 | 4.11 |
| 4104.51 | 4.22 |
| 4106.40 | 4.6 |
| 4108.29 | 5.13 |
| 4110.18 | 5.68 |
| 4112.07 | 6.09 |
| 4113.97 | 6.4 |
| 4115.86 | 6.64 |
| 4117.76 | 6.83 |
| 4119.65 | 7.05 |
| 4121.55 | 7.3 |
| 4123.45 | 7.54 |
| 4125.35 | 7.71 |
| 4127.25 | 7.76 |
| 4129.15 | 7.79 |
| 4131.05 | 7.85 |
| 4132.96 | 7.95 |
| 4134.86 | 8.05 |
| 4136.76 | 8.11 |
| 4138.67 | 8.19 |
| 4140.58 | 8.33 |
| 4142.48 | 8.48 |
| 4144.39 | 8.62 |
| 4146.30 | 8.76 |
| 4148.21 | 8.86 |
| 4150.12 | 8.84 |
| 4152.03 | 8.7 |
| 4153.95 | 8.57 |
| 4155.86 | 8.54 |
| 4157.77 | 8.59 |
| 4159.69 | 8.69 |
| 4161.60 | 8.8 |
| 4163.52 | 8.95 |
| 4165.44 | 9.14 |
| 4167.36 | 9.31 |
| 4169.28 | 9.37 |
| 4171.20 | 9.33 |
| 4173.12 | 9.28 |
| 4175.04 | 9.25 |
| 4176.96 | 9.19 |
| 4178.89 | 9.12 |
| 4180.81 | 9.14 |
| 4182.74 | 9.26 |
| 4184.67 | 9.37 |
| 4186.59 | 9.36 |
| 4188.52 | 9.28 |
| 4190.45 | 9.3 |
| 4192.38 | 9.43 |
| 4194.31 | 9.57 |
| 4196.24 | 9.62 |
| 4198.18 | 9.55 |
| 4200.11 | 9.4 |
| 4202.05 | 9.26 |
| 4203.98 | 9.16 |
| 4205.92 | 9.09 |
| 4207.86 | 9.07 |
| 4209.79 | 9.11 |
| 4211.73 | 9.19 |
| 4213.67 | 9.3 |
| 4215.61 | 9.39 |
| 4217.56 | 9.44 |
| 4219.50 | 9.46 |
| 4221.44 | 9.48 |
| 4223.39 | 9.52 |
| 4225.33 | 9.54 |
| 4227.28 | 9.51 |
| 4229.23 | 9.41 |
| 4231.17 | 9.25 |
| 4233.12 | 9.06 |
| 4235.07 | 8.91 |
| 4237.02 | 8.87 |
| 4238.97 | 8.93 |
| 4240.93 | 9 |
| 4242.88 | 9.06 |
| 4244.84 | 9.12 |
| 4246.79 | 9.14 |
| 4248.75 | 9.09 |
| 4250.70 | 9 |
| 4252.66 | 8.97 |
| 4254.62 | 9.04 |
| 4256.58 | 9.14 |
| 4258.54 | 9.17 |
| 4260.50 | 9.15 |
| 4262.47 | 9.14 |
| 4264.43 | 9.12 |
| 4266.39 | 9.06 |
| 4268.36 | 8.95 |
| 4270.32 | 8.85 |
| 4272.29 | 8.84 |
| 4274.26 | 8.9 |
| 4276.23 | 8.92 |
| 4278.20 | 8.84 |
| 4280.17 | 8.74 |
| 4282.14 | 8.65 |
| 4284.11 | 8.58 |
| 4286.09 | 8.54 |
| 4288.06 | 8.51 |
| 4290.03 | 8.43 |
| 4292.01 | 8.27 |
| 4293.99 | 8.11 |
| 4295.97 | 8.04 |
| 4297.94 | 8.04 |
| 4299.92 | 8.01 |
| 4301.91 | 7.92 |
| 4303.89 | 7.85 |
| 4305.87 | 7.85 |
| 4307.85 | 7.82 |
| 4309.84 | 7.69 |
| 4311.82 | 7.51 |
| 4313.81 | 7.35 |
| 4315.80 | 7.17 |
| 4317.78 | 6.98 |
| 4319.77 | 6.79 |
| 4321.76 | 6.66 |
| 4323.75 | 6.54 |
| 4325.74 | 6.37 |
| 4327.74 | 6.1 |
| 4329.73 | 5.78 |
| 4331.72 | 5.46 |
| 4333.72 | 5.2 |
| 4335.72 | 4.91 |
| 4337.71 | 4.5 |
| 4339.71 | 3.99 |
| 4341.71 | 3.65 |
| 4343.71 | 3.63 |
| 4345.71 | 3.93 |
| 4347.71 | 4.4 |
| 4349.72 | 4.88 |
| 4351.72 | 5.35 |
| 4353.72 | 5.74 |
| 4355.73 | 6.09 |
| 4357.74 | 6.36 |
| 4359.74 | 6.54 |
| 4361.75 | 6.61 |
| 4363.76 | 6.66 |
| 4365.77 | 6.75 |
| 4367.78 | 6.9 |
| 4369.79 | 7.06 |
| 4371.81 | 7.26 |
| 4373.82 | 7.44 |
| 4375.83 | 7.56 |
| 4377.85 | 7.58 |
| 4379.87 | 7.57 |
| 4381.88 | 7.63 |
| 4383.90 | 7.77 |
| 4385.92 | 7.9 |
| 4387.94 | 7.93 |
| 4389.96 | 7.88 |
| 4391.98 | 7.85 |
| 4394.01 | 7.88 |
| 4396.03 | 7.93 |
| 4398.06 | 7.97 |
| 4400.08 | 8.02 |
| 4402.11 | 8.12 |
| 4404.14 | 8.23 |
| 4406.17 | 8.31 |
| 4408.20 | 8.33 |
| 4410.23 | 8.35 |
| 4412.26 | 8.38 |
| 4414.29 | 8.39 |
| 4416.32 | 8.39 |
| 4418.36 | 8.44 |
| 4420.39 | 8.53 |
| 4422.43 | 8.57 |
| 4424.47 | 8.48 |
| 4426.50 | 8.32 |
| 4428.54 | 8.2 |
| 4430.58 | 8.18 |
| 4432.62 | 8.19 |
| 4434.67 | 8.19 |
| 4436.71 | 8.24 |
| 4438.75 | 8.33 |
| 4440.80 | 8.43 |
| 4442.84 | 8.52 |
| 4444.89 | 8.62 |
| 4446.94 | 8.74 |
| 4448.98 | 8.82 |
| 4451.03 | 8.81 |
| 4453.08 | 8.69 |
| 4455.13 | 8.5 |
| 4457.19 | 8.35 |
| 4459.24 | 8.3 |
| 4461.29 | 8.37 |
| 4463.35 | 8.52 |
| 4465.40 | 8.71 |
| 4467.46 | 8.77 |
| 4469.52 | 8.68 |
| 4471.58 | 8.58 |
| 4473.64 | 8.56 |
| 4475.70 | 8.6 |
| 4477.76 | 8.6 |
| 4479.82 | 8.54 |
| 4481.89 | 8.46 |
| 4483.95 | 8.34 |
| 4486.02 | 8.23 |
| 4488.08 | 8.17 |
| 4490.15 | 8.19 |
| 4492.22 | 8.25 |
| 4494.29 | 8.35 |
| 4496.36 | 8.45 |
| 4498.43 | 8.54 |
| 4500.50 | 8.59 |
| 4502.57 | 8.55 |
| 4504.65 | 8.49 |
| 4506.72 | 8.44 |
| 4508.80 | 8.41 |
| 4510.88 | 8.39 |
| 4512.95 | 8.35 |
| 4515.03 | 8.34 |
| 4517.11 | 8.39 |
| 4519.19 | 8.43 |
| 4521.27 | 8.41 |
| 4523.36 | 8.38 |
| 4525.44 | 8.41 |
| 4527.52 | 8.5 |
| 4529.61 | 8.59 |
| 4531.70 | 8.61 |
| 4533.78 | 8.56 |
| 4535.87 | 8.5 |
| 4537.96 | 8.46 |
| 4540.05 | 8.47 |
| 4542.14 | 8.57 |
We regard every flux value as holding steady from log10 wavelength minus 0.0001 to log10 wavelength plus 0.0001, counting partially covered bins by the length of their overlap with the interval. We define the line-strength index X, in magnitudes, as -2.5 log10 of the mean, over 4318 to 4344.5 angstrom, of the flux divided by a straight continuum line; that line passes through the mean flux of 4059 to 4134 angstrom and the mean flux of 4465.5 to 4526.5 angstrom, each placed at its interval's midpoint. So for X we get 0.40 mag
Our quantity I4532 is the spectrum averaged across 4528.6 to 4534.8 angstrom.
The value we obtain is 8.59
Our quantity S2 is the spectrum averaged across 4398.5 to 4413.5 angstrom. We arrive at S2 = 8.24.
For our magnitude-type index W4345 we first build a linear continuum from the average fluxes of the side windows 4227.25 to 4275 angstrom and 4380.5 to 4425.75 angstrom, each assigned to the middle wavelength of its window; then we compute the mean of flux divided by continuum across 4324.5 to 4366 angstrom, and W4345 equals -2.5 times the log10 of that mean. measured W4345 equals 0.50 mag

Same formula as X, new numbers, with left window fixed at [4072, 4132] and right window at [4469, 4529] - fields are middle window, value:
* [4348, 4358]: 0.36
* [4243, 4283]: -0.22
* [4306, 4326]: 0.06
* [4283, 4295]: -0.13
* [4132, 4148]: -0.23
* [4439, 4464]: -0.04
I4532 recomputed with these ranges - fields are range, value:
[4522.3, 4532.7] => 8.49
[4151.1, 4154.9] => 8.62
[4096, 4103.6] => 4.55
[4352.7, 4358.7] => 6.05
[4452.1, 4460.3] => 8.46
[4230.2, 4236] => 9.08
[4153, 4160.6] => 8.6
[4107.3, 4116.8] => 5.99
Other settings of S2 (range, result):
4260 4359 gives 7.1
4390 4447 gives 8.28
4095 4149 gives 6.84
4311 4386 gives 6.2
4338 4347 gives 3.87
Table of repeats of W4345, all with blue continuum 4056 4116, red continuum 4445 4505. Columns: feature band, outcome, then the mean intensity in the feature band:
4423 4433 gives 0.00 mag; 8.3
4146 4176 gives -0.24 mag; 8.94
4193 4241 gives -0.24 mag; 9.29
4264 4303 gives -0.11 mag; 8.55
